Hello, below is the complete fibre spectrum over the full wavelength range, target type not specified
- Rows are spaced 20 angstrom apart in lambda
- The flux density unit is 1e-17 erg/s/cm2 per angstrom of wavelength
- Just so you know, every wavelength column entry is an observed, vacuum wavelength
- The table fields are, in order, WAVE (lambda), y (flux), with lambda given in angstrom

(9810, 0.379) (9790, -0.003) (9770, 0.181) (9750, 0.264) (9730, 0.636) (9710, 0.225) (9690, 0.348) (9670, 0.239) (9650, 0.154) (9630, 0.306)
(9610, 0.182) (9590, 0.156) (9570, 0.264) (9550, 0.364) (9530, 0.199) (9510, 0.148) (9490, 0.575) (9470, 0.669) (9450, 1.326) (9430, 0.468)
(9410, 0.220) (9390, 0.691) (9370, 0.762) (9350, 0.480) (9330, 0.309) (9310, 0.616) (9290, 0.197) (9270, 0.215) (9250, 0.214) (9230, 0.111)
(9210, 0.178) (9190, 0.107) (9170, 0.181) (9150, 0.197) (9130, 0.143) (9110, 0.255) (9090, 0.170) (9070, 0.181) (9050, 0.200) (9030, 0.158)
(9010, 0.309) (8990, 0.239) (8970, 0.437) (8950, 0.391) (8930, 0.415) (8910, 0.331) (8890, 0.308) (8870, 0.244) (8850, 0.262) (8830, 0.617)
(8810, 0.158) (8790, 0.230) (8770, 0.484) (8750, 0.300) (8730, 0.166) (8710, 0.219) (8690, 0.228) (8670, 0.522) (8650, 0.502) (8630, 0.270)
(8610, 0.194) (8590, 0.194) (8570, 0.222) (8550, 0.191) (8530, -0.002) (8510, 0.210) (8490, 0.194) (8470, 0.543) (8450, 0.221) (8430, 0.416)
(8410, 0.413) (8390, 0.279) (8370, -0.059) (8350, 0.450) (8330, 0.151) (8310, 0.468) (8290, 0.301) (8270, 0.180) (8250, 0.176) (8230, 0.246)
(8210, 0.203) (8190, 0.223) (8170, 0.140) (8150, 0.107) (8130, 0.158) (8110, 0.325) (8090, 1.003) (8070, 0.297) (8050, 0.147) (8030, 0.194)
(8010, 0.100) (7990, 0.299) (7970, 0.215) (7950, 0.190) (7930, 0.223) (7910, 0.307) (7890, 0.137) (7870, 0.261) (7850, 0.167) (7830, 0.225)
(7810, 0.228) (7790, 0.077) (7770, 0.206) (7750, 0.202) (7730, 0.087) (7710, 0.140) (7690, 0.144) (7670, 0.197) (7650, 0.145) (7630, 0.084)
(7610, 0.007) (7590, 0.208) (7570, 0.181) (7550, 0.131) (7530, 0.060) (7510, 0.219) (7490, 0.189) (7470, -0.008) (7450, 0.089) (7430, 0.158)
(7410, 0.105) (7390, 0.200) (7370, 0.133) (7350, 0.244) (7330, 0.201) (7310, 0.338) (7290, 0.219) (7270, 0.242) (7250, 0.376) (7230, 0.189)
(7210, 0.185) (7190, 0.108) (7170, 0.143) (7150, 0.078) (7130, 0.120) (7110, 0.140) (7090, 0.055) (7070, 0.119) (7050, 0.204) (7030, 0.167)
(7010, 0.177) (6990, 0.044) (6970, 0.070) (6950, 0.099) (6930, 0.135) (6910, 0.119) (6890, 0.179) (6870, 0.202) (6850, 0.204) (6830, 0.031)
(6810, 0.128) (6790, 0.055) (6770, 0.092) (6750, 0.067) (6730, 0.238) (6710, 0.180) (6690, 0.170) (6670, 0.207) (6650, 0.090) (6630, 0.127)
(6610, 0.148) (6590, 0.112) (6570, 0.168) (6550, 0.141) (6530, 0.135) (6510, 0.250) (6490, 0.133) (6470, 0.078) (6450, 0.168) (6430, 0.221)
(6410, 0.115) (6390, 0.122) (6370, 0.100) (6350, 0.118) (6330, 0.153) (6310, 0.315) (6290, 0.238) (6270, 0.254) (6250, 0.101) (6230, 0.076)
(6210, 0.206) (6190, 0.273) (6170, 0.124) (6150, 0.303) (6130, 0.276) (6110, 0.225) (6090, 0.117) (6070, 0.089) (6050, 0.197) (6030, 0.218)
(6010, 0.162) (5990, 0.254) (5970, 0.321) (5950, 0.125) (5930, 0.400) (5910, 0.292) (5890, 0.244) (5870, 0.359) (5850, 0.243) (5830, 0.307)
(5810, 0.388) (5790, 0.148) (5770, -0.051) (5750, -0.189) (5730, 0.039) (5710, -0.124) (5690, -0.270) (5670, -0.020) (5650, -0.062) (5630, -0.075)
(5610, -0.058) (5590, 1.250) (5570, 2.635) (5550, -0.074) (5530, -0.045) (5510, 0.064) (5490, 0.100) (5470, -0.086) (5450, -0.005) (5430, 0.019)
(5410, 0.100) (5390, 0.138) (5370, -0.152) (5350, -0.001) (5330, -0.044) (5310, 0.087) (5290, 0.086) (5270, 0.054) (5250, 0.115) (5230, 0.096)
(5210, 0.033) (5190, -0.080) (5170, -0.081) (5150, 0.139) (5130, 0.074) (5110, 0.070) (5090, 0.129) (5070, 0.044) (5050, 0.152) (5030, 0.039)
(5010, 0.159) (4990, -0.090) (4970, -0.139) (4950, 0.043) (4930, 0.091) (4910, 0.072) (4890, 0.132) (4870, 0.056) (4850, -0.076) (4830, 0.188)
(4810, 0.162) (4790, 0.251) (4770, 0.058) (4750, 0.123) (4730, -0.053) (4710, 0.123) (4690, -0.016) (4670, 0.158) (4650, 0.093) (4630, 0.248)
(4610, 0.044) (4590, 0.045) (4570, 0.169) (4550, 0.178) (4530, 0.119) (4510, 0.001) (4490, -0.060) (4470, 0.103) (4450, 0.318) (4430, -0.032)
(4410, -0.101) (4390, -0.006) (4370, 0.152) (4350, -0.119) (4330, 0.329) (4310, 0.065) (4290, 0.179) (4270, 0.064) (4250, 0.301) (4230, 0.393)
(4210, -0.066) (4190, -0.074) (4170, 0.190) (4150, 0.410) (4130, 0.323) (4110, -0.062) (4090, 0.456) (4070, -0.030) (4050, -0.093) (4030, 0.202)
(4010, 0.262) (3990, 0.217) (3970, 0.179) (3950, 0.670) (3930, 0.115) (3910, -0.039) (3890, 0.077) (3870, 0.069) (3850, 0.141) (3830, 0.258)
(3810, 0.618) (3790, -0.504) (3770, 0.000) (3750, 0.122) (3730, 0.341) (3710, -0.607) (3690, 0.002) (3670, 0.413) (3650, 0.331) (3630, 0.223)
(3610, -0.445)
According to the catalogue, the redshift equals 1.17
